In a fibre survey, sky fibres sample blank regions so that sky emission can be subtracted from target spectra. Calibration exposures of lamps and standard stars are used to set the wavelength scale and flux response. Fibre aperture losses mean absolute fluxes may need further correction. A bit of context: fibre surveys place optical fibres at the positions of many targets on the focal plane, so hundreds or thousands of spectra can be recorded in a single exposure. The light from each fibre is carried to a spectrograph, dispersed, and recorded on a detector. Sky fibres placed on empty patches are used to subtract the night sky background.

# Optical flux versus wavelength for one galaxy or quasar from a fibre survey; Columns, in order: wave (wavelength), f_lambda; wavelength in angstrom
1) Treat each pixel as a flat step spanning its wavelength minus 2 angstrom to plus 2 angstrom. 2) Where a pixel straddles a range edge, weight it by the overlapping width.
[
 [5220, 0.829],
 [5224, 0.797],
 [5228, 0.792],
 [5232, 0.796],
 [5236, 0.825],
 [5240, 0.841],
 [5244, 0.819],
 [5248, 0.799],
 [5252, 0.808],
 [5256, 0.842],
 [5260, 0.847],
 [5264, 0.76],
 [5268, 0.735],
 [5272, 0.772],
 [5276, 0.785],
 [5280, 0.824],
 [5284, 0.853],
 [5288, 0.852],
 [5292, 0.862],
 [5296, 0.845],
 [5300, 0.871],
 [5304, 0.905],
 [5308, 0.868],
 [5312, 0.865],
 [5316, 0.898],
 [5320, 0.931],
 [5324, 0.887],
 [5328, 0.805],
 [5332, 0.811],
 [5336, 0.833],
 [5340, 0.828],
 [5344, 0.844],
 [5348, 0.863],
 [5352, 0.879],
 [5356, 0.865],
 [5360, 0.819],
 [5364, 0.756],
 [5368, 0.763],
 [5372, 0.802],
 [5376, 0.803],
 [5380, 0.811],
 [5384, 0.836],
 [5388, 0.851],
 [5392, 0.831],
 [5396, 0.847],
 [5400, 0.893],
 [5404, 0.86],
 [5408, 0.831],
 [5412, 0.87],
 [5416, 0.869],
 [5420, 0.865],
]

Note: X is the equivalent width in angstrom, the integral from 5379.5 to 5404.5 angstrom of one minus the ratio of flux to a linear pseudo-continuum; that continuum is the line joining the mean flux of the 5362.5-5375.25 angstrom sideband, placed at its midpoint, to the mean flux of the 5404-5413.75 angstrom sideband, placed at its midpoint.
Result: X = -0.9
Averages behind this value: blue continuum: 0.777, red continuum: 0.852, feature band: 0.848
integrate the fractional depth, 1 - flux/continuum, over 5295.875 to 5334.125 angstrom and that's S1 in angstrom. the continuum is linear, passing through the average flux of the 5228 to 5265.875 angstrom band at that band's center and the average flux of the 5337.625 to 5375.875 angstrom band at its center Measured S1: -2.3 angstrom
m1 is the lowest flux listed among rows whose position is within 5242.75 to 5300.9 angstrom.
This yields 0.735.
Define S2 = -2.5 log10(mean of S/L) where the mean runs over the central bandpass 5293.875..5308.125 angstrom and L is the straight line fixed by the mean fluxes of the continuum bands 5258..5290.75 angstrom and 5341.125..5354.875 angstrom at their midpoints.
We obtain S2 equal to -0.06 mag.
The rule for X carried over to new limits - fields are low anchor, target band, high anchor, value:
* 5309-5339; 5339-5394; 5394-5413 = 2.2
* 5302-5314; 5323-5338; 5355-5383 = 0.4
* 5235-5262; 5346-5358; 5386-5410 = -0.4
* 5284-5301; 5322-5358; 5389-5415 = 0.4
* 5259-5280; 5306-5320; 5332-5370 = -1.4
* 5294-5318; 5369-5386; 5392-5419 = 1.1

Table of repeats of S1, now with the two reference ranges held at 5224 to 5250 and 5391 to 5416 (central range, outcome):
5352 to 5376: 1.1 angstrom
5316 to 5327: -0.8 angstrom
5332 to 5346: 0.1 angstrom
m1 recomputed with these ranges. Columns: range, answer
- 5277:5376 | 0.756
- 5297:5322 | 0.865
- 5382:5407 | 0.831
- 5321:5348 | 0.805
